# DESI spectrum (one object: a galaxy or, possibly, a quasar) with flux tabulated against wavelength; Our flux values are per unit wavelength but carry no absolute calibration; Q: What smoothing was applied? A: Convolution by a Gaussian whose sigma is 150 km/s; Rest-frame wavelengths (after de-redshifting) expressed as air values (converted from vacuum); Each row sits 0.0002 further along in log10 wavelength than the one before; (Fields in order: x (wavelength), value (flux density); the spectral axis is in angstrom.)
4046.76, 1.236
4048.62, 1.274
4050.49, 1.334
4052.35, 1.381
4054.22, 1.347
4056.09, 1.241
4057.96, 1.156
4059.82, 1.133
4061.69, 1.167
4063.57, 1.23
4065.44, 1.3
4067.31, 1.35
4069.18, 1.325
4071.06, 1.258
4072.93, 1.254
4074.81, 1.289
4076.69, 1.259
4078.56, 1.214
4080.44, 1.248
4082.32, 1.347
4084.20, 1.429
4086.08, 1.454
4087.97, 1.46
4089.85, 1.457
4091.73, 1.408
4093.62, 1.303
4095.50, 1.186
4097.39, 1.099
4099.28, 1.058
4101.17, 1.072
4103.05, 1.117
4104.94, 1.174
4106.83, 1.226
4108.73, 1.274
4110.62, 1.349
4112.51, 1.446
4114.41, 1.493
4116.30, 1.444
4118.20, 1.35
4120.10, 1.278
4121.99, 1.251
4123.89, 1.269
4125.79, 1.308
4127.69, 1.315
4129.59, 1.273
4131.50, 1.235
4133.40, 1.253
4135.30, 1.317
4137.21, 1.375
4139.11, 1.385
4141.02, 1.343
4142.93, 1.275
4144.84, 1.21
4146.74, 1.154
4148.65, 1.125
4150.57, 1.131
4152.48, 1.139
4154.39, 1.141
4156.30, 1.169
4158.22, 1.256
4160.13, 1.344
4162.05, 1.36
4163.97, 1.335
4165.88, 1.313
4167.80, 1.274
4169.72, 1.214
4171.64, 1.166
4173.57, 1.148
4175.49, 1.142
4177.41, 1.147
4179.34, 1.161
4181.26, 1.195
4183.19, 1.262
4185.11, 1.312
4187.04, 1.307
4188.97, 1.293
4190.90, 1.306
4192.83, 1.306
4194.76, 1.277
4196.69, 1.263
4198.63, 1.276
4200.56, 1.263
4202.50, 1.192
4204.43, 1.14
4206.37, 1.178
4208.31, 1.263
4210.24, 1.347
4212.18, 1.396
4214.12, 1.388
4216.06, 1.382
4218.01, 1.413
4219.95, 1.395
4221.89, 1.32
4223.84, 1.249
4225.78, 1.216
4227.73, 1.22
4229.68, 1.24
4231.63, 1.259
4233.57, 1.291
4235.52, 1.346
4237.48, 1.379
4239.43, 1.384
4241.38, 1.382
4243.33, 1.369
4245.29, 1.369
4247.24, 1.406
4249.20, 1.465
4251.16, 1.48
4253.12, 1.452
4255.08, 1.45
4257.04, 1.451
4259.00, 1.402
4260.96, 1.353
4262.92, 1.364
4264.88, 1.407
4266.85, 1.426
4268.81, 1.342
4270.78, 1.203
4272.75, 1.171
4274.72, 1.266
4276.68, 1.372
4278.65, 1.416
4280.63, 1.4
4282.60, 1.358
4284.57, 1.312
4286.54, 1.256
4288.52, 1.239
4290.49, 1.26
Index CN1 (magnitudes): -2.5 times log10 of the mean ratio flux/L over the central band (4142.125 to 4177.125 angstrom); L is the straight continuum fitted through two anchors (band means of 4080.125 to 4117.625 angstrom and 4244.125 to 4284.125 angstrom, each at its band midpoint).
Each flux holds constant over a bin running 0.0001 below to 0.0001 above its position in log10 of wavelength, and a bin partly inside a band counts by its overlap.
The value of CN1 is 0.10 mag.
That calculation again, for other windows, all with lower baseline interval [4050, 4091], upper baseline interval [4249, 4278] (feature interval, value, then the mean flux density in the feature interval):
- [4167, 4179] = 0.138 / 1.18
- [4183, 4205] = 0.064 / 1.27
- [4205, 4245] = 0.031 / 1.32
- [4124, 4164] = 0.060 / 1.26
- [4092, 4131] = 0.043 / 1.27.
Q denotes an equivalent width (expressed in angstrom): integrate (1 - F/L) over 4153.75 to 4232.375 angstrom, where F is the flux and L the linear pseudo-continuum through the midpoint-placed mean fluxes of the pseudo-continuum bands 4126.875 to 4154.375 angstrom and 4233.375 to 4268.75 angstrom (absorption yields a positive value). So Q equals 3.27 angstrom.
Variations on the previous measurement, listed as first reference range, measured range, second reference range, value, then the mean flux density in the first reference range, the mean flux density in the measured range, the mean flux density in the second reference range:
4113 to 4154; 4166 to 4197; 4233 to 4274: 1.9 angstrom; 1.28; 1.24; 1.38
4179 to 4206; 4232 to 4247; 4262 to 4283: -0.6 angstrom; 1.25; 1.36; 1.34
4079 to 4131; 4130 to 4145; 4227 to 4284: 0.1 angstrom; 1.3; 1.3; 1.36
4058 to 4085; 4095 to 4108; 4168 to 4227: 1.4 angstrom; 1.27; 1.13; 1.26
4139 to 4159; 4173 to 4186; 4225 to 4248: 0.5 angstrom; 1.2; 1.2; 1.32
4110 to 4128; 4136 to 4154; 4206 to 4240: 1.4 angstrom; 1.35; 1.24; 1.32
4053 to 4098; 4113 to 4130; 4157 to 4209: -0.9 angstrom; 1.29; 1.34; 1.25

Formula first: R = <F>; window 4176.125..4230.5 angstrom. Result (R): 1.27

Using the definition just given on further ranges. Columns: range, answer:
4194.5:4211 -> 1.24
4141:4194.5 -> 1.23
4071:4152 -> 1.28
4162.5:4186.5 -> 1.23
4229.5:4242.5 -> 1.33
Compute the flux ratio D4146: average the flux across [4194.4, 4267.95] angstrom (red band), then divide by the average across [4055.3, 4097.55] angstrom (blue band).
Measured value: 1.04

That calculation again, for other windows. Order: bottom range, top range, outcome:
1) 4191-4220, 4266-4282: 1.02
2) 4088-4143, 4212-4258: 1.06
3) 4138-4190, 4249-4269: 1.15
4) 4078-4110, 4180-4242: 1.02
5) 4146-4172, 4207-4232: 1.07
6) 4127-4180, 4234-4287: 1.11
